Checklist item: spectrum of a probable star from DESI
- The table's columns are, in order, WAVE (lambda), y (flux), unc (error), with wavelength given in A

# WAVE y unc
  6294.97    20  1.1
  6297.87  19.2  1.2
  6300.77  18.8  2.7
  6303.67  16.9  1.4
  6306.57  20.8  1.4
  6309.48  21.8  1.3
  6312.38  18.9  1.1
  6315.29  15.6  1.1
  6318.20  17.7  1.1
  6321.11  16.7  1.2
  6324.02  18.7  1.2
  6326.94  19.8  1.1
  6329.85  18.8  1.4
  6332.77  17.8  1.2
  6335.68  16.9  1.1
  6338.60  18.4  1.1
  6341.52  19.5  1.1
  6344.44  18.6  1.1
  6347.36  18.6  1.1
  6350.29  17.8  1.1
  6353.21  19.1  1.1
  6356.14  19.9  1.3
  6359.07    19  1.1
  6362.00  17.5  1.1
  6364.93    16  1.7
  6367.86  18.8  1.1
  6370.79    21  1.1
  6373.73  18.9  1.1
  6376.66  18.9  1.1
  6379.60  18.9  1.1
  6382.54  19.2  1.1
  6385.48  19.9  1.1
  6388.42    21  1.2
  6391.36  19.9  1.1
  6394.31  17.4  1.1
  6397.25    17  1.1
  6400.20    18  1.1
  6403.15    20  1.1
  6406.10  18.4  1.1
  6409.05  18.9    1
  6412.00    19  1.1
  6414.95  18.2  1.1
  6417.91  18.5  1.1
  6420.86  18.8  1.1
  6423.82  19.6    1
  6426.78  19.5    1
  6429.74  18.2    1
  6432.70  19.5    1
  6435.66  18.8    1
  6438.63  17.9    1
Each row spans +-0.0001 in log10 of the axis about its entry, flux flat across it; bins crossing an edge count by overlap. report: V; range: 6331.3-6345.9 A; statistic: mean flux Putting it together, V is 18.2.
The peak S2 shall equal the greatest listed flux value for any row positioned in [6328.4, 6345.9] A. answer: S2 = 19.5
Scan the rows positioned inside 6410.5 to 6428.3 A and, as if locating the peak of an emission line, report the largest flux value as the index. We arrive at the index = 19.6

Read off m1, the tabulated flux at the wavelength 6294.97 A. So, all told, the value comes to 20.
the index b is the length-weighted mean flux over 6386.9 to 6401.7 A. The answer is 18.7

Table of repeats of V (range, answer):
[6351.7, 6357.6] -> 19.5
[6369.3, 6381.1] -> 19.4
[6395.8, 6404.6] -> 18.3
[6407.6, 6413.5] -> 19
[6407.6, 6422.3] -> 18.7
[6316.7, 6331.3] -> 18.3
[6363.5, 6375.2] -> 18.7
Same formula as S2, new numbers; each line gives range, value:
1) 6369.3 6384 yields 21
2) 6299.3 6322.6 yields 21.8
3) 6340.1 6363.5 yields 19.9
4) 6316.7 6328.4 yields 19.8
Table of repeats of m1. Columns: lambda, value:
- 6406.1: 18.4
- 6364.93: 16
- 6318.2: 17.7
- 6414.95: 18.2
